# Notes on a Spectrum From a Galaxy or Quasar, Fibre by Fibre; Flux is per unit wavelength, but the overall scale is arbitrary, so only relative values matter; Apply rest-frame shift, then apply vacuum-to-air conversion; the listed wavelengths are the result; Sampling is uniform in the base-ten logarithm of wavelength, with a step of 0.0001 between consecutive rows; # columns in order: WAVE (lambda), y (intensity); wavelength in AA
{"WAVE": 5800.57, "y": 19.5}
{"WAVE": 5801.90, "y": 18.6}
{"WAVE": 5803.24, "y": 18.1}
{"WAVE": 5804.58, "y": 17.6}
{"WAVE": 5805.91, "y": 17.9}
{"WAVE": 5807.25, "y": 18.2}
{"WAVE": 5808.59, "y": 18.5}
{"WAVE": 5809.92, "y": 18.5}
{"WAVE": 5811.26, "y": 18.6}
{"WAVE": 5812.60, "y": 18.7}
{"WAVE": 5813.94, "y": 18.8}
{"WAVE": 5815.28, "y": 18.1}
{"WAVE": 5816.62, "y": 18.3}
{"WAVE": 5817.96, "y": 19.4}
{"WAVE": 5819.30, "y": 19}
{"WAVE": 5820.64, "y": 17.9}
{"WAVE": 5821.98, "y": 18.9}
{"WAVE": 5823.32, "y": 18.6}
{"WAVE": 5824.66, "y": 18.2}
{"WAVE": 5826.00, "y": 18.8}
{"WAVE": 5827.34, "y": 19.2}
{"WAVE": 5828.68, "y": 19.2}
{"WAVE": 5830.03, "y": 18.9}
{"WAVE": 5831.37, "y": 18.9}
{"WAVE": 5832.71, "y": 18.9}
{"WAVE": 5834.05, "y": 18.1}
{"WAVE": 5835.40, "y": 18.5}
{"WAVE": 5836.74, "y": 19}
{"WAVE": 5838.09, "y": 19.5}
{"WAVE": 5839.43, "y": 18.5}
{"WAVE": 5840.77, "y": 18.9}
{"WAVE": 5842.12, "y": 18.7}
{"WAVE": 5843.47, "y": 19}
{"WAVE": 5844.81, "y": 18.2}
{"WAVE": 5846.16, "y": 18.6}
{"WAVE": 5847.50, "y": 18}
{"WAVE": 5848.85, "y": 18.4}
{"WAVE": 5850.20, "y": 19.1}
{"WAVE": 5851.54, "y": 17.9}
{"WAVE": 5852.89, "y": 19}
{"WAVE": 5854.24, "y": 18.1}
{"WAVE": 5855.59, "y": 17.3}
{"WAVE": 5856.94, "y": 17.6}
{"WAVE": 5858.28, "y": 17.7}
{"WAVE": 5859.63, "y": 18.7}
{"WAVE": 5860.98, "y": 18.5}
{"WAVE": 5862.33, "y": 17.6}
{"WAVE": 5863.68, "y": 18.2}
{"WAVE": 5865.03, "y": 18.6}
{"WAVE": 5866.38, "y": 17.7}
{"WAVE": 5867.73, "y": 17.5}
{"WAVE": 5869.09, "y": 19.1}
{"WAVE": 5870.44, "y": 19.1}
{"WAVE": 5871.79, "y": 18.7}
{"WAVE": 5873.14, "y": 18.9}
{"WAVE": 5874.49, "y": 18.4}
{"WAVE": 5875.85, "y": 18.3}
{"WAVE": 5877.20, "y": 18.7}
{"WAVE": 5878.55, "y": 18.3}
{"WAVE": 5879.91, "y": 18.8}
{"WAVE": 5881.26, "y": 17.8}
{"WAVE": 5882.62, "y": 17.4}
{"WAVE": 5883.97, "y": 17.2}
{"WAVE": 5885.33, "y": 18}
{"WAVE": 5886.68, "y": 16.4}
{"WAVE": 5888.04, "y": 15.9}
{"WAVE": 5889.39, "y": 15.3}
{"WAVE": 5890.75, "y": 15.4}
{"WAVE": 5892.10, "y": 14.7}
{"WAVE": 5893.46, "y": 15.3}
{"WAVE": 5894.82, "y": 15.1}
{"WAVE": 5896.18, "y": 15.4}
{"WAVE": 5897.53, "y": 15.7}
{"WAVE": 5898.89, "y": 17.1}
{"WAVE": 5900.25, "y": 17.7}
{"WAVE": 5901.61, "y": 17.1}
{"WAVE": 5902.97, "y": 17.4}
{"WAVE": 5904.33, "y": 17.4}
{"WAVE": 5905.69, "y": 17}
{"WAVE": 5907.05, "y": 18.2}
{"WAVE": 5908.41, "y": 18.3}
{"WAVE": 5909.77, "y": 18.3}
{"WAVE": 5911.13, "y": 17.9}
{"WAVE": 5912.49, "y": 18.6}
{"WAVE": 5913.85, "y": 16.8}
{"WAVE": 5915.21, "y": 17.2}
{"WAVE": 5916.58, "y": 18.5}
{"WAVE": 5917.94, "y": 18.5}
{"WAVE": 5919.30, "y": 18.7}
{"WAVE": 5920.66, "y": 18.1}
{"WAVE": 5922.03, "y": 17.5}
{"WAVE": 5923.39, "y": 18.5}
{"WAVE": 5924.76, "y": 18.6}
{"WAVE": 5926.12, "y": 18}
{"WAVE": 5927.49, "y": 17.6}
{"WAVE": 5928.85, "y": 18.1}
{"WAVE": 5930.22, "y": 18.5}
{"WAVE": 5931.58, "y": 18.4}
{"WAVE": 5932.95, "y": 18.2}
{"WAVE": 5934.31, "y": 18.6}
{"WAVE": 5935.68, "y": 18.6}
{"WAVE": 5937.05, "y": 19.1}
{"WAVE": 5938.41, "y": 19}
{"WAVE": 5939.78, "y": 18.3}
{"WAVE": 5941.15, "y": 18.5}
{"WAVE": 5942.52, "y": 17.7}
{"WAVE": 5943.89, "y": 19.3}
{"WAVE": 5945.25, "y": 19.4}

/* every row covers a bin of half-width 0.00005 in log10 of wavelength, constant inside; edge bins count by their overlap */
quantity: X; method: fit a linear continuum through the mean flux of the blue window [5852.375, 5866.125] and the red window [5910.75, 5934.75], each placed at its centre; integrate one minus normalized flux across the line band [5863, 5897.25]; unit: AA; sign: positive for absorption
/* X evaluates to 1.5 AA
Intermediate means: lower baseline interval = 18.1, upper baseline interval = 18.1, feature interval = 17.3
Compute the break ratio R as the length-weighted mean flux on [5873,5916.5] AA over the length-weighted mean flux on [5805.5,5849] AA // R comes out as 0.9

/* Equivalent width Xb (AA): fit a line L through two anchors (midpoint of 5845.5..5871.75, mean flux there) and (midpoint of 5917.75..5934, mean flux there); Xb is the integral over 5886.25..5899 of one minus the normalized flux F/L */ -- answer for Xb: 1.9 AA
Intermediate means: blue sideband 18.3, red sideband 18.2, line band 15.6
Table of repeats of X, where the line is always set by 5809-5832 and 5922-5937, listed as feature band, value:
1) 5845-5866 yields 0.4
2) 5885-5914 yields 2.6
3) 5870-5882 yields 0.0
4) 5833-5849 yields 0.0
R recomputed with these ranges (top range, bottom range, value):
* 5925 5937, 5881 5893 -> 1.12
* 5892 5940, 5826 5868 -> 0.96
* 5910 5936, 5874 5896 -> 1.08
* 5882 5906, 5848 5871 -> 0.90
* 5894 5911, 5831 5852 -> 0.92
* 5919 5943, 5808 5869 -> 0.99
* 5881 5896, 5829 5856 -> 0.87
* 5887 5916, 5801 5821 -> 0.91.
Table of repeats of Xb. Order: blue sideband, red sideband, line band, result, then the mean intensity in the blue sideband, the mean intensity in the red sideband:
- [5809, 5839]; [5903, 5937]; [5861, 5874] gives 0.04 AA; 18.7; 18.1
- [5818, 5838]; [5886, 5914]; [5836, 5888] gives -1.39 AA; 18.8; 16.7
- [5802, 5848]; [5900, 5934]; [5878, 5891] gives 0.79 AA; 18.6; 18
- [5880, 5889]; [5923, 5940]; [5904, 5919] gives -0.02 AA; 17.2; 18.4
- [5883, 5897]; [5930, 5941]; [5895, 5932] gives -0.88 AA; 15.9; 18.6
